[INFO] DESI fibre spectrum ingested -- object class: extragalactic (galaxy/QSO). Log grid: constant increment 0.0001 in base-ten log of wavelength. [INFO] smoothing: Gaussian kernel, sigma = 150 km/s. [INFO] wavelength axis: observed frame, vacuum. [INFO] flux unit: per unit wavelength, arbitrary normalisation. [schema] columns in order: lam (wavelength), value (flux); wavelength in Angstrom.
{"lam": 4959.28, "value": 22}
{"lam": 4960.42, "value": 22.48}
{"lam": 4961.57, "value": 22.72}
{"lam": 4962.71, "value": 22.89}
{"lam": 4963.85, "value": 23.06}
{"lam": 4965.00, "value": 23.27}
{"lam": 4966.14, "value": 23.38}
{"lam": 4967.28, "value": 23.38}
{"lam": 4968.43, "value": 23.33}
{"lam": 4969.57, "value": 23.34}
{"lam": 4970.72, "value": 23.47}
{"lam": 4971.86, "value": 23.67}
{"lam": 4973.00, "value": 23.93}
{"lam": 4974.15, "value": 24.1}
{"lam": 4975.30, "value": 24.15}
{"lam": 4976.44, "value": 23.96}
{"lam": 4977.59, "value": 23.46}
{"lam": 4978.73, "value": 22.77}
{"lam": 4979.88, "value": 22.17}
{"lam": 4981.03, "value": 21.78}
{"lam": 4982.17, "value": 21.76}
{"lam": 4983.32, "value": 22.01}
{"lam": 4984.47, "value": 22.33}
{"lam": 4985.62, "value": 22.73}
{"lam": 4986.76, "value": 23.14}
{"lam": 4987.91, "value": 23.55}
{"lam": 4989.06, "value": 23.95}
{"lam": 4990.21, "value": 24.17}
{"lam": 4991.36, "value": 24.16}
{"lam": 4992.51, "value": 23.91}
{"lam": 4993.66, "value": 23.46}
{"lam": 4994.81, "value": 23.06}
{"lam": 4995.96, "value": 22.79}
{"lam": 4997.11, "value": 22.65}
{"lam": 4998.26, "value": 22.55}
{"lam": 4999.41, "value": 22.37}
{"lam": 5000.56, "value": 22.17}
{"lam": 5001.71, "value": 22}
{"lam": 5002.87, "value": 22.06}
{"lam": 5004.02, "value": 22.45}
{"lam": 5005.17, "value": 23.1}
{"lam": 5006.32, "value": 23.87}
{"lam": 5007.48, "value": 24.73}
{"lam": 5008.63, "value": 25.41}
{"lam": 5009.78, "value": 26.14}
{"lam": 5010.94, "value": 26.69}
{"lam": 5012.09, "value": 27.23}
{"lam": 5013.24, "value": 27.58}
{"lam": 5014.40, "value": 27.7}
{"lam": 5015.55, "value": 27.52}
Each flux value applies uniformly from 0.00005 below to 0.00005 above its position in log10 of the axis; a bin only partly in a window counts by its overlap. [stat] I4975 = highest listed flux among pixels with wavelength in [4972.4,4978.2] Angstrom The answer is 24.15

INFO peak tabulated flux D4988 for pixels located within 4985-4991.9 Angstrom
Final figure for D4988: 24.17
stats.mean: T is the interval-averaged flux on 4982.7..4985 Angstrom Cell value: 22.1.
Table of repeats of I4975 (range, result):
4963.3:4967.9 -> 23.38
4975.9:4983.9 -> 23.96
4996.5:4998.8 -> 22.65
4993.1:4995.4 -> 23.46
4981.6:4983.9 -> 22.01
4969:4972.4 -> 23.67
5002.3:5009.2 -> 25.41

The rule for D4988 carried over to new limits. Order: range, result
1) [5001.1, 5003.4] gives 22.06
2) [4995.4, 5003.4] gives 22.79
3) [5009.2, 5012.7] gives 27.23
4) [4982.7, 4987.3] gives 23.14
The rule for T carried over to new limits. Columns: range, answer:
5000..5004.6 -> 22.2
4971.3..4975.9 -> 24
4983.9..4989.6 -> 23.1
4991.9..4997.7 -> 23.2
